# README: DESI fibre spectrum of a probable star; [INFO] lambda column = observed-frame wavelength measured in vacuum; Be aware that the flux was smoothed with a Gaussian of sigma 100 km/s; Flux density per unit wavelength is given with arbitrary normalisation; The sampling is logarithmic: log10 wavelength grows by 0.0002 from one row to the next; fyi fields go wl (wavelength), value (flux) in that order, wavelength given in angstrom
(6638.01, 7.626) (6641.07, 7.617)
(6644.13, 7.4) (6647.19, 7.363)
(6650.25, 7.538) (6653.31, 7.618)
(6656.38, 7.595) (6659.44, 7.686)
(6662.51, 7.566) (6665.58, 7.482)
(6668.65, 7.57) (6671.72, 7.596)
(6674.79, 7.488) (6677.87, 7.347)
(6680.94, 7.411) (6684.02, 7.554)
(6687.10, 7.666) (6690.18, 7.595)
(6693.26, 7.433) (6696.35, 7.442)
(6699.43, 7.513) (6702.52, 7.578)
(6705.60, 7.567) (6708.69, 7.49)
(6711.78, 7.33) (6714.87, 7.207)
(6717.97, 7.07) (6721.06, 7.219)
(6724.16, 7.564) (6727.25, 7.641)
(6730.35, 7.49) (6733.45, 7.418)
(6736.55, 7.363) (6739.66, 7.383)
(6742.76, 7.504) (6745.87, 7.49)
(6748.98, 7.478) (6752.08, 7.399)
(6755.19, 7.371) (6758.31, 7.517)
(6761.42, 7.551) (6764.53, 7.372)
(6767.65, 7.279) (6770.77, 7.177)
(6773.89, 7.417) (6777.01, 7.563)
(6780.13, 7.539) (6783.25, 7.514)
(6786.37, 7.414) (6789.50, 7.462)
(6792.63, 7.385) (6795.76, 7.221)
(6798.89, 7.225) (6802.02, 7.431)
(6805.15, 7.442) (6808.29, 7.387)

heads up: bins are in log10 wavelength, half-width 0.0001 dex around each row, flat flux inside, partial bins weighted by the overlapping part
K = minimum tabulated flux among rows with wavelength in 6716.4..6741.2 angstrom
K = 7.07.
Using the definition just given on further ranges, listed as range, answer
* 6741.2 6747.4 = 7.49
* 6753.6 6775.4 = 7.177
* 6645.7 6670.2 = 7.363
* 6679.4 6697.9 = 7.411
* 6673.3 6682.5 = 7.347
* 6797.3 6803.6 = 7.225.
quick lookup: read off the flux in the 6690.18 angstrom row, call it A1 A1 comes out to 7.595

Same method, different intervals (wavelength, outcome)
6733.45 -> 7.418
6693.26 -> 7.433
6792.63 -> 7.385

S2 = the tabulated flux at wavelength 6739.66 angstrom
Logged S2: 7.383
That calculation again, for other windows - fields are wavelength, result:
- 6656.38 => 7.595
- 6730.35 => 7.49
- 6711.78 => 7.33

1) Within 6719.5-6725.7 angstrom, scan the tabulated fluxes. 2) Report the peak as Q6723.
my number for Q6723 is 7.564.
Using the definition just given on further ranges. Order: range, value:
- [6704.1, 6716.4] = 7.567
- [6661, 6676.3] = 7.596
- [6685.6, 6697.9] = 7.666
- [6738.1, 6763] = 7.551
